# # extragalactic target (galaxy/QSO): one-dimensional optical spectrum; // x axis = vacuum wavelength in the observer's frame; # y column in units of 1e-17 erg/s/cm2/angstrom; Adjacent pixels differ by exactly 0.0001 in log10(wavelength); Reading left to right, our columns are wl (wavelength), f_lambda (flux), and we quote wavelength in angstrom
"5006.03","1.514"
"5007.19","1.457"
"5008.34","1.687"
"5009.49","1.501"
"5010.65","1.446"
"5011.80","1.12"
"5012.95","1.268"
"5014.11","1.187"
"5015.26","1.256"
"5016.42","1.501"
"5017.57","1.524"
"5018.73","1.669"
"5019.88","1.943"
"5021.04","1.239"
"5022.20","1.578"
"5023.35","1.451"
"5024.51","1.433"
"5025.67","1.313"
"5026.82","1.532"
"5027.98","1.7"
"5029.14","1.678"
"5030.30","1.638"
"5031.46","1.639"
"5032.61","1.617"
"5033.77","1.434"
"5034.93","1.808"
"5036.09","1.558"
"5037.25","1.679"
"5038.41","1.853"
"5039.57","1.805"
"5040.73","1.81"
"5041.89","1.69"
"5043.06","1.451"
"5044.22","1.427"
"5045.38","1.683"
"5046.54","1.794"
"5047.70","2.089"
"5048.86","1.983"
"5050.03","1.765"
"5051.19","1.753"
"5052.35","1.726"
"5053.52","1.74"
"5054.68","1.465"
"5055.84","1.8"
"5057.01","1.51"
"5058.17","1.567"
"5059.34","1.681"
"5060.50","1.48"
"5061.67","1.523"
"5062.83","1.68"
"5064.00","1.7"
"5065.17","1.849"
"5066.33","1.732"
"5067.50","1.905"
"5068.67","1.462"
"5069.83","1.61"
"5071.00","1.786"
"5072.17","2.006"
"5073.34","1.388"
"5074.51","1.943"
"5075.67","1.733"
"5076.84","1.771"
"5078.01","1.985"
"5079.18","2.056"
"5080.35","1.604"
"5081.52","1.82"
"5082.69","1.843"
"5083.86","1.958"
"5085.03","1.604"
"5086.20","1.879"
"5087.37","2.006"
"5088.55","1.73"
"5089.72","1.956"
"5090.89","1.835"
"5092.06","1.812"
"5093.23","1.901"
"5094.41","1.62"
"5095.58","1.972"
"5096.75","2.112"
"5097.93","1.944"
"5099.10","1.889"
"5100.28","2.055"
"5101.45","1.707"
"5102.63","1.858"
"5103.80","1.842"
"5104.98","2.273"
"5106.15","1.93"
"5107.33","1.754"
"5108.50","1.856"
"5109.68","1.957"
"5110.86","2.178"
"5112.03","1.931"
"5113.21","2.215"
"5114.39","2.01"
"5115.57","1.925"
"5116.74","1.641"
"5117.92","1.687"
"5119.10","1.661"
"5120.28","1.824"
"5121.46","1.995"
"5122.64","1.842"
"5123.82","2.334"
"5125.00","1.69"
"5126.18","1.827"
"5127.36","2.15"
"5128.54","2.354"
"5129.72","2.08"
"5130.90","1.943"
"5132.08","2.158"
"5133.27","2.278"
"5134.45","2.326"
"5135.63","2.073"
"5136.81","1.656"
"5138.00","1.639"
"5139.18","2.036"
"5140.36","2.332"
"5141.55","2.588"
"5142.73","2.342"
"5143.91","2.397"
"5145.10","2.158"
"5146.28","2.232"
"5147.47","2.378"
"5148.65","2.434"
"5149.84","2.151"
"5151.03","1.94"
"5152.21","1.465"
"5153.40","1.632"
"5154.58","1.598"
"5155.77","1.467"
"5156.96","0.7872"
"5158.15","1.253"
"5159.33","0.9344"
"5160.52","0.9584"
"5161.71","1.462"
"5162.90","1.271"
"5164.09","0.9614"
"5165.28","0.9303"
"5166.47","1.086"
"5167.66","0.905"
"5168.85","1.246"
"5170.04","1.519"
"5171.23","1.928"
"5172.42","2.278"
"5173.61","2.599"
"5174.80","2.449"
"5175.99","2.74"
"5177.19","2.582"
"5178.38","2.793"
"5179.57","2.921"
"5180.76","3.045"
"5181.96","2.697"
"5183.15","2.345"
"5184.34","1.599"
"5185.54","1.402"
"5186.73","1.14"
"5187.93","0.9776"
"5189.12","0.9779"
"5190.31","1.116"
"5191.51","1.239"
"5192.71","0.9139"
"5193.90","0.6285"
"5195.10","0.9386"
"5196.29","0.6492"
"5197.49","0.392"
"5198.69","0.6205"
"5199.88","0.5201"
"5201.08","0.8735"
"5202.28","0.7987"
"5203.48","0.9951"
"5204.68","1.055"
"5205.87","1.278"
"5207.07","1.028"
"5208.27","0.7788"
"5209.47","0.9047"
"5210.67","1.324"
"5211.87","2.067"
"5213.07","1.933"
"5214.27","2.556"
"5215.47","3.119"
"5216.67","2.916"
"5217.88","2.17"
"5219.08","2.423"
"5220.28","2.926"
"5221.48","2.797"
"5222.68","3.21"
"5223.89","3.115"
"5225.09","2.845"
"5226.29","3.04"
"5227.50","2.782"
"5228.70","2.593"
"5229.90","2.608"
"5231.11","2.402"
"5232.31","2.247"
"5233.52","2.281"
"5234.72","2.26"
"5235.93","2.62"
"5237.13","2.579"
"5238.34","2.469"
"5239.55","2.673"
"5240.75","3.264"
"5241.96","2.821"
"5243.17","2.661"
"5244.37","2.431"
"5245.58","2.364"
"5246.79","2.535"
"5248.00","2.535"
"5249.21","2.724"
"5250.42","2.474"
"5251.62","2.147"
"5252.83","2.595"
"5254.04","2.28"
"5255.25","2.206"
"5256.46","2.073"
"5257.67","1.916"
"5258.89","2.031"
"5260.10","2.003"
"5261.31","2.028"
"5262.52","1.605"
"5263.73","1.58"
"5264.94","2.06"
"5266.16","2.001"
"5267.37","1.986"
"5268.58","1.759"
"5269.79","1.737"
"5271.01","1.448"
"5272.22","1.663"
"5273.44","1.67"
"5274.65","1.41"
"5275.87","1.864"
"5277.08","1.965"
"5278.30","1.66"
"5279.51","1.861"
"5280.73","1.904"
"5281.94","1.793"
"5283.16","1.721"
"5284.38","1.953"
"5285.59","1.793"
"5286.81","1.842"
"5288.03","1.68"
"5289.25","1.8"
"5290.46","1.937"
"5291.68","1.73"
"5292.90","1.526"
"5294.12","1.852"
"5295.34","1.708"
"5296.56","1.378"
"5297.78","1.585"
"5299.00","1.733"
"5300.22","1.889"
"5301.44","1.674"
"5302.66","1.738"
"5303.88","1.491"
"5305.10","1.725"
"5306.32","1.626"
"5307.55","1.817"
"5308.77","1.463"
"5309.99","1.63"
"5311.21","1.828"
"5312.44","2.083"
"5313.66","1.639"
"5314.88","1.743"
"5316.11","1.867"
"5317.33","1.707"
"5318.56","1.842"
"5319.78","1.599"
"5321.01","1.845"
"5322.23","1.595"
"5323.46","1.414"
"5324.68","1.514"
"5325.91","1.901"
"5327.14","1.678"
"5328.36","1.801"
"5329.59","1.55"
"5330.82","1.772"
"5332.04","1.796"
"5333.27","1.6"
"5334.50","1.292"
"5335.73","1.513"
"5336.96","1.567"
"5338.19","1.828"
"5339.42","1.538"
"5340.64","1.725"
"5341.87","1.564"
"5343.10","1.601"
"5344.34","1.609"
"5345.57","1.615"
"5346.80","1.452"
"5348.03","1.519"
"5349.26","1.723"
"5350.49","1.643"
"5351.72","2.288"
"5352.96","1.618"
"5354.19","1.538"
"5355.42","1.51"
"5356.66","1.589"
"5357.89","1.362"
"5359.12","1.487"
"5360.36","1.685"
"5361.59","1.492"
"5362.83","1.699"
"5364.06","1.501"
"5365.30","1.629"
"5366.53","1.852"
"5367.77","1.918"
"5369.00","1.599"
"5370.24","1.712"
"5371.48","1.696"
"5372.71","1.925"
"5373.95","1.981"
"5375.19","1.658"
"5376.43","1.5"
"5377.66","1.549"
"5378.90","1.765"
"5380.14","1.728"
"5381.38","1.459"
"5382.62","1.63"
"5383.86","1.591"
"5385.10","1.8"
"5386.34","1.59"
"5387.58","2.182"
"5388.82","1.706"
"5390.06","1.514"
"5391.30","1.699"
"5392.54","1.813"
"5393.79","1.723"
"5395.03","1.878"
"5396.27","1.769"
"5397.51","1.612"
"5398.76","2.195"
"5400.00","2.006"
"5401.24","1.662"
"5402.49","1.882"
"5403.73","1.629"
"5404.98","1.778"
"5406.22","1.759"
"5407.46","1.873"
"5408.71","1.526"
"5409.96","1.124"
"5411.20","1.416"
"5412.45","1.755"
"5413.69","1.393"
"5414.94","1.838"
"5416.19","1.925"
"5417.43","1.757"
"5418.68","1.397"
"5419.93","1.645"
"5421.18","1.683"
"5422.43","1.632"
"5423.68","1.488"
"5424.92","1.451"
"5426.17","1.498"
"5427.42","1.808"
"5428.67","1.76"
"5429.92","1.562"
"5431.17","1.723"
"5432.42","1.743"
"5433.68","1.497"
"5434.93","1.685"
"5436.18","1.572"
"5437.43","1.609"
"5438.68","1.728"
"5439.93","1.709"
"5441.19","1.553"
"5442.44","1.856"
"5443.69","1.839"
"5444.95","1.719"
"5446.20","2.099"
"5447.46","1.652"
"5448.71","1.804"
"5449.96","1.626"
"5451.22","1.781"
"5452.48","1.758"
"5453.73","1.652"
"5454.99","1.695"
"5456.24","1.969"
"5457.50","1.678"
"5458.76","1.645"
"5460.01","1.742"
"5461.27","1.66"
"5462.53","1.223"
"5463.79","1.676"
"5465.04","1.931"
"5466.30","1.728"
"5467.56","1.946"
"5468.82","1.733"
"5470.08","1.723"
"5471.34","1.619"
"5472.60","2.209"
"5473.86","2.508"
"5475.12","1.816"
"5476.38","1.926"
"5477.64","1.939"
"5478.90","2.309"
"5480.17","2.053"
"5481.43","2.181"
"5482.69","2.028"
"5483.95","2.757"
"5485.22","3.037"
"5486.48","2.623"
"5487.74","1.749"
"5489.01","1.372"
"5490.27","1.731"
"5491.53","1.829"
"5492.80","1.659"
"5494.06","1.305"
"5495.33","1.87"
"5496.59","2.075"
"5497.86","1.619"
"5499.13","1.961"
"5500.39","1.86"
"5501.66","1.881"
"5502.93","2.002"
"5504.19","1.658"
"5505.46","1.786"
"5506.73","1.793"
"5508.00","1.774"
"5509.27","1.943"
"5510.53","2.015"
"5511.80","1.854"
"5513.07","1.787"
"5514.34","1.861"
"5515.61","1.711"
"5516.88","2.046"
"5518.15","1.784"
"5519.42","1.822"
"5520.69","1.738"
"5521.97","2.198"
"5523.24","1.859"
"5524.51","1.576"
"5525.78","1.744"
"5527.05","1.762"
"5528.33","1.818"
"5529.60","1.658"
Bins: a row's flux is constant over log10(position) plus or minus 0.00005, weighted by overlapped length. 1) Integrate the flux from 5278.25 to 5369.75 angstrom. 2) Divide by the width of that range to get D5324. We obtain 1.68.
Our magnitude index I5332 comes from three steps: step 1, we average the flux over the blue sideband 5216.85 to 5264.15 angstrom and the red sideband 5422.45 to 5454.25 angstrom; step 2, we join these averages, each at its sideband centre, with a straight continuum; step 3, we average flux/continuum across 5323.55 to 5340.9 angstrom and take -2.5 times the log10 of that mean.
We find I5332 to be 0.27 mag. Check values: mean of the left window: 2.48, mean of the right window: 1.69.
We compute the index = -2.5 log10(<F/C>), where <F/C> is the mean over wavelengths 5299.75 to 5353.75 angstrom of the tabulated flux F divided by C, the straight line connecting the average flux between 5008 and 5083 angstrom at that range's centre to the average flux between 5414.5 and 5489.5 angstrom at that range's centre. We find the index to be 0.05 mag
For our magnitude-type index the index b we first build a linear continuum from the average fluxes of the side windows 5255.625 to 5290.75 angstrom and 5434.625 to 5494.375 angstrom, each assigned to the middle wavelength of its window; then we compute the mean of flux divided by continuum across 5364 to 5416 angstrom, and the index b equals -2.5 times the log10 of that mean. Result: 0.077 mag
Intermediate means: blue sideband 1.82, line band 1.71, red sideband 1.85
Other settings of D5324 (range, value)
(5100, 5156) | 2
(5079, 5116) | 1.91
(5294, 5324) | 1.7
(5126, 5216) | 1.67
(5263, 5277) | 1.75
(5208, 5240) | 2.45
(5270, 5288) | 1.75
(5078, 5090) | 1.85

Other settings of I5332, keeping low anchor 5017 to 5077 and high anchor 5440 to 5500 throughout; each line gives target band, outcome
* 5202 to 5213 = 0.42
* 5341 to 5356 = 0.11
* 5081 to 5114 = -0.13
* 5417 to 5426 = 0.17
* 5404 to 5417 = 0.12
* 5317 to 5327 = 0.08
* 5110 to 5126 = -0.13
